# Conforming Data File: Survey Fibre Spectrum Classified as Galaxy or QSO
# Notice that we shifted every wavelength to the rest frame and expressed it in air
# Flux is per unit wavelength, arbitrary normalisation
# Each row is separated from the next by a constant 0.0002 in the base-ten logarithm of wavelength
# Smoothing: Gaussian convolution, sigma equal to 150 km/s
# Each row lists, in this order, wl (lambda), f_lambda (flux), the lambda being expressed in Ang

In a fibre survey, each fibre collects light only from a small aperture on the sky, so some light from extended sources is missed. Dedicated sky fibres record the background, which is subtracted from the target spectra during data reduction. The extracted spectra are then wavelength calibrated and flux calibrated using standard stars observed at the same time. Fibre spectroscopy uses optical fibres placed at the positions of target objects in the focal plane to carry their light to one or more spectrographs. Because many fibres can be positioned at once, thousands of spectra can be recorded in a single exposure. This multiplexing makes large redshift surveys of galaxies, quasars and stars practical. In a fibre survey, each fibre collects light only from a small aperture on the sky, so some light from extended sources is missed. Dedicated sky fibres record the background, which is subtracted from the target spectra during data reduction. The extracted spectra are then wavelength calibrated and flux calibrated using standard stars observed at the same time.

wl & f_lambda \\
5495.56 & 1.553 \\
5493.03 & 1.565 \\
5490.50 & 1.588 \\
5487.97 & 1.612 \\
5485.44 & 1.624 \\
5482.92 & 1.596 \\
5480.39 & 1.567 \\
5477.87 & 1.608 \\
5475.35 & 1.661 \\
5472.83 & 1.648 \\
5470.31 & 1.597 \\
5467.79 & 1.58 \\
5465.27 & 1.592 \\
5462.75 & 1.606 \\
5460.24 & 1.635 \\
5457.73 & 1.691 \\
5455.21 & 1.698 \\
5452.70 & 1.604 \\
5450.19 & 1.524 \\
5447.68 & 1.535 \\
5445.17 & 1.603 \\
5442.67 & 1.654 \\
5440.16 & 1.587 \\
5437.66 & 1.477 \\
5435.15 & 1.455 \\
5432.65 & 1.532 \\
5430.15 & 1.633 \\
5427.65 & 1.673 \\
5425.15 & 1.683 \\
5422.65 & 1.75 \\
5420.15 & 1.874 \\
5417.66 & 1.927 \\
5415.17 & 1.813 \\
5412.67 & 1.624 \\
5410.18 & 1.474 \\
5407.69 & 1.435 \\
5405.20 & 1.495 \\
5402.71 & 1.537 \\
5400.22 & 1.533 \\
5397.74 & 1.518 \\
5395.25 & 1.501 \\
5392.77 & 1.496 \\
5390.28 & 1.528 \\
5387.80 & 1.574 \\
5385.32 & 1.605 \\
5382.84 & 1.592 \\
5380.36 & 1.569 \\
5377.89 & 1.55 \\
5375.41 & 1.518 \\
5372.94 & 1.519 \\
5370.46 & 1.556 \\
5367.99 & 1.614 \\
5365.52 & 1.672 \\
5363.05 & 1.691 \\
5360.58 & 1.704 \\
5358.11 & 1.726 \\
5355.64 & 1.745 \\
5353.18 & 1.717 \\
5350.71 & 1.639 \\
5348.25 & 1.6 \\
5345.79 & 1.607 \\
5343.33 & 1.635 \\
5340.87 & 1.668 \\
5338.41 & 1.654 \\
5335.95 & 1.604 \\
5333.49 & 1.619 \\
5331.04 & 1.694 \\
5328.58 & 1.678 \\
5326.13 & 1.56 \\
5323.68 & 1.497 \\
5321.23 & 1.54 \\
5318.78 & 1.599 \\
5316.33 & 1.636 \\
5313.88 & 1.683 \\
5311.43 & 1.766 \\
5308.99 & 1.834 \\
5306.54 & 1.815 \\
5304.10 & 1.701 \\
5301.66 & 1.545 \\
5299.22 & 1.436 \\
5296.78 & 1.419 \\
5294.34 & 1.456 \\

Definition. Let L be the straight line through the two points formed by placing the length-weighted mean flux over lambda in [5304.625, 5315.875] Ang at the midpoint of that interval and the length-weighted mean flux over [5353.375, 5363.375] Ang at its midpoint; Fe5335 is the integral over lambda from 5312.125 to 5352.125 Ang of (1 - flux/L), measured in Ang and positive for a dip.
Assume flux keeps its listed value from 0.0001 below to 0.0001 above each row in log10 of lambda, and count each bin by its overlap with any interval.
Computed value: 2.7 Ang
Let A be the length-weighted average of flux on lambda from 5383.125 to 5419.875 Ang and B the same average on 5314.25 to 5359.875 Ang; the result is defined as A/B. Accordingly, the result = 0.97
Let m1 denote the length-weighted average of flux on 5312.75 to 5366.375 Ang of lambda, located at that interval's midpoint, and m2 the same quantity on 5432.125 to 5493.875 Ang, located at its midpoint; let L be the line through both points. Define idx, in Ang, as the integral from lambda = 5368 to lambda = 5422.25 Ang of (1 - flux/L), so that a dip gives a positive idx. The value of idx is 1.2 Ang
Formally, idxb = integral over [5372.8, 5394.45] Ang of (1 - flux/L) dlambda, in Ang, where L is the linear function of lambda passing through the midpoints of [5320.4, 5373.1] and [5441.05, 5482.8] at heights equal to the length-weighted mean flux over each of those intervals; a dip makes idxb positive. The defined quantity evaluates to 1.0 Ang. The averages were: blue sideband 1.64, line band 1.55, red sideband 1.61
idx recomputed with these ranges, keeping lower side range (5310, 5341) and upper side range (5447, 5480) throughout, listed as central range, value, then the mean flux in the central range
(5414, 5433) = -1.5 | 1.75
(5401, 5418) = 0.3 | 1.6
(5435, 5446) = 0.4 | 1.56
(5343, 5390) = 0.1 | 1.62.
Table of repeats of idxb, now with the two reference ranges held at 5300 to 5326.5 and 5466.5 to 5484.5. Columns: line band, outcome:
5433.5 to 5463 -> 0.5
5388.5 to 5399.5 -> 0.8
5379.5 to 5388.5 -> 0.3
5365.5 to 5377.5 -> 0.5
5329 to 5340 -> 0.0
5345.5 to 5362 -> -0.4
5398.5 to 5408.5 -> 0.8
